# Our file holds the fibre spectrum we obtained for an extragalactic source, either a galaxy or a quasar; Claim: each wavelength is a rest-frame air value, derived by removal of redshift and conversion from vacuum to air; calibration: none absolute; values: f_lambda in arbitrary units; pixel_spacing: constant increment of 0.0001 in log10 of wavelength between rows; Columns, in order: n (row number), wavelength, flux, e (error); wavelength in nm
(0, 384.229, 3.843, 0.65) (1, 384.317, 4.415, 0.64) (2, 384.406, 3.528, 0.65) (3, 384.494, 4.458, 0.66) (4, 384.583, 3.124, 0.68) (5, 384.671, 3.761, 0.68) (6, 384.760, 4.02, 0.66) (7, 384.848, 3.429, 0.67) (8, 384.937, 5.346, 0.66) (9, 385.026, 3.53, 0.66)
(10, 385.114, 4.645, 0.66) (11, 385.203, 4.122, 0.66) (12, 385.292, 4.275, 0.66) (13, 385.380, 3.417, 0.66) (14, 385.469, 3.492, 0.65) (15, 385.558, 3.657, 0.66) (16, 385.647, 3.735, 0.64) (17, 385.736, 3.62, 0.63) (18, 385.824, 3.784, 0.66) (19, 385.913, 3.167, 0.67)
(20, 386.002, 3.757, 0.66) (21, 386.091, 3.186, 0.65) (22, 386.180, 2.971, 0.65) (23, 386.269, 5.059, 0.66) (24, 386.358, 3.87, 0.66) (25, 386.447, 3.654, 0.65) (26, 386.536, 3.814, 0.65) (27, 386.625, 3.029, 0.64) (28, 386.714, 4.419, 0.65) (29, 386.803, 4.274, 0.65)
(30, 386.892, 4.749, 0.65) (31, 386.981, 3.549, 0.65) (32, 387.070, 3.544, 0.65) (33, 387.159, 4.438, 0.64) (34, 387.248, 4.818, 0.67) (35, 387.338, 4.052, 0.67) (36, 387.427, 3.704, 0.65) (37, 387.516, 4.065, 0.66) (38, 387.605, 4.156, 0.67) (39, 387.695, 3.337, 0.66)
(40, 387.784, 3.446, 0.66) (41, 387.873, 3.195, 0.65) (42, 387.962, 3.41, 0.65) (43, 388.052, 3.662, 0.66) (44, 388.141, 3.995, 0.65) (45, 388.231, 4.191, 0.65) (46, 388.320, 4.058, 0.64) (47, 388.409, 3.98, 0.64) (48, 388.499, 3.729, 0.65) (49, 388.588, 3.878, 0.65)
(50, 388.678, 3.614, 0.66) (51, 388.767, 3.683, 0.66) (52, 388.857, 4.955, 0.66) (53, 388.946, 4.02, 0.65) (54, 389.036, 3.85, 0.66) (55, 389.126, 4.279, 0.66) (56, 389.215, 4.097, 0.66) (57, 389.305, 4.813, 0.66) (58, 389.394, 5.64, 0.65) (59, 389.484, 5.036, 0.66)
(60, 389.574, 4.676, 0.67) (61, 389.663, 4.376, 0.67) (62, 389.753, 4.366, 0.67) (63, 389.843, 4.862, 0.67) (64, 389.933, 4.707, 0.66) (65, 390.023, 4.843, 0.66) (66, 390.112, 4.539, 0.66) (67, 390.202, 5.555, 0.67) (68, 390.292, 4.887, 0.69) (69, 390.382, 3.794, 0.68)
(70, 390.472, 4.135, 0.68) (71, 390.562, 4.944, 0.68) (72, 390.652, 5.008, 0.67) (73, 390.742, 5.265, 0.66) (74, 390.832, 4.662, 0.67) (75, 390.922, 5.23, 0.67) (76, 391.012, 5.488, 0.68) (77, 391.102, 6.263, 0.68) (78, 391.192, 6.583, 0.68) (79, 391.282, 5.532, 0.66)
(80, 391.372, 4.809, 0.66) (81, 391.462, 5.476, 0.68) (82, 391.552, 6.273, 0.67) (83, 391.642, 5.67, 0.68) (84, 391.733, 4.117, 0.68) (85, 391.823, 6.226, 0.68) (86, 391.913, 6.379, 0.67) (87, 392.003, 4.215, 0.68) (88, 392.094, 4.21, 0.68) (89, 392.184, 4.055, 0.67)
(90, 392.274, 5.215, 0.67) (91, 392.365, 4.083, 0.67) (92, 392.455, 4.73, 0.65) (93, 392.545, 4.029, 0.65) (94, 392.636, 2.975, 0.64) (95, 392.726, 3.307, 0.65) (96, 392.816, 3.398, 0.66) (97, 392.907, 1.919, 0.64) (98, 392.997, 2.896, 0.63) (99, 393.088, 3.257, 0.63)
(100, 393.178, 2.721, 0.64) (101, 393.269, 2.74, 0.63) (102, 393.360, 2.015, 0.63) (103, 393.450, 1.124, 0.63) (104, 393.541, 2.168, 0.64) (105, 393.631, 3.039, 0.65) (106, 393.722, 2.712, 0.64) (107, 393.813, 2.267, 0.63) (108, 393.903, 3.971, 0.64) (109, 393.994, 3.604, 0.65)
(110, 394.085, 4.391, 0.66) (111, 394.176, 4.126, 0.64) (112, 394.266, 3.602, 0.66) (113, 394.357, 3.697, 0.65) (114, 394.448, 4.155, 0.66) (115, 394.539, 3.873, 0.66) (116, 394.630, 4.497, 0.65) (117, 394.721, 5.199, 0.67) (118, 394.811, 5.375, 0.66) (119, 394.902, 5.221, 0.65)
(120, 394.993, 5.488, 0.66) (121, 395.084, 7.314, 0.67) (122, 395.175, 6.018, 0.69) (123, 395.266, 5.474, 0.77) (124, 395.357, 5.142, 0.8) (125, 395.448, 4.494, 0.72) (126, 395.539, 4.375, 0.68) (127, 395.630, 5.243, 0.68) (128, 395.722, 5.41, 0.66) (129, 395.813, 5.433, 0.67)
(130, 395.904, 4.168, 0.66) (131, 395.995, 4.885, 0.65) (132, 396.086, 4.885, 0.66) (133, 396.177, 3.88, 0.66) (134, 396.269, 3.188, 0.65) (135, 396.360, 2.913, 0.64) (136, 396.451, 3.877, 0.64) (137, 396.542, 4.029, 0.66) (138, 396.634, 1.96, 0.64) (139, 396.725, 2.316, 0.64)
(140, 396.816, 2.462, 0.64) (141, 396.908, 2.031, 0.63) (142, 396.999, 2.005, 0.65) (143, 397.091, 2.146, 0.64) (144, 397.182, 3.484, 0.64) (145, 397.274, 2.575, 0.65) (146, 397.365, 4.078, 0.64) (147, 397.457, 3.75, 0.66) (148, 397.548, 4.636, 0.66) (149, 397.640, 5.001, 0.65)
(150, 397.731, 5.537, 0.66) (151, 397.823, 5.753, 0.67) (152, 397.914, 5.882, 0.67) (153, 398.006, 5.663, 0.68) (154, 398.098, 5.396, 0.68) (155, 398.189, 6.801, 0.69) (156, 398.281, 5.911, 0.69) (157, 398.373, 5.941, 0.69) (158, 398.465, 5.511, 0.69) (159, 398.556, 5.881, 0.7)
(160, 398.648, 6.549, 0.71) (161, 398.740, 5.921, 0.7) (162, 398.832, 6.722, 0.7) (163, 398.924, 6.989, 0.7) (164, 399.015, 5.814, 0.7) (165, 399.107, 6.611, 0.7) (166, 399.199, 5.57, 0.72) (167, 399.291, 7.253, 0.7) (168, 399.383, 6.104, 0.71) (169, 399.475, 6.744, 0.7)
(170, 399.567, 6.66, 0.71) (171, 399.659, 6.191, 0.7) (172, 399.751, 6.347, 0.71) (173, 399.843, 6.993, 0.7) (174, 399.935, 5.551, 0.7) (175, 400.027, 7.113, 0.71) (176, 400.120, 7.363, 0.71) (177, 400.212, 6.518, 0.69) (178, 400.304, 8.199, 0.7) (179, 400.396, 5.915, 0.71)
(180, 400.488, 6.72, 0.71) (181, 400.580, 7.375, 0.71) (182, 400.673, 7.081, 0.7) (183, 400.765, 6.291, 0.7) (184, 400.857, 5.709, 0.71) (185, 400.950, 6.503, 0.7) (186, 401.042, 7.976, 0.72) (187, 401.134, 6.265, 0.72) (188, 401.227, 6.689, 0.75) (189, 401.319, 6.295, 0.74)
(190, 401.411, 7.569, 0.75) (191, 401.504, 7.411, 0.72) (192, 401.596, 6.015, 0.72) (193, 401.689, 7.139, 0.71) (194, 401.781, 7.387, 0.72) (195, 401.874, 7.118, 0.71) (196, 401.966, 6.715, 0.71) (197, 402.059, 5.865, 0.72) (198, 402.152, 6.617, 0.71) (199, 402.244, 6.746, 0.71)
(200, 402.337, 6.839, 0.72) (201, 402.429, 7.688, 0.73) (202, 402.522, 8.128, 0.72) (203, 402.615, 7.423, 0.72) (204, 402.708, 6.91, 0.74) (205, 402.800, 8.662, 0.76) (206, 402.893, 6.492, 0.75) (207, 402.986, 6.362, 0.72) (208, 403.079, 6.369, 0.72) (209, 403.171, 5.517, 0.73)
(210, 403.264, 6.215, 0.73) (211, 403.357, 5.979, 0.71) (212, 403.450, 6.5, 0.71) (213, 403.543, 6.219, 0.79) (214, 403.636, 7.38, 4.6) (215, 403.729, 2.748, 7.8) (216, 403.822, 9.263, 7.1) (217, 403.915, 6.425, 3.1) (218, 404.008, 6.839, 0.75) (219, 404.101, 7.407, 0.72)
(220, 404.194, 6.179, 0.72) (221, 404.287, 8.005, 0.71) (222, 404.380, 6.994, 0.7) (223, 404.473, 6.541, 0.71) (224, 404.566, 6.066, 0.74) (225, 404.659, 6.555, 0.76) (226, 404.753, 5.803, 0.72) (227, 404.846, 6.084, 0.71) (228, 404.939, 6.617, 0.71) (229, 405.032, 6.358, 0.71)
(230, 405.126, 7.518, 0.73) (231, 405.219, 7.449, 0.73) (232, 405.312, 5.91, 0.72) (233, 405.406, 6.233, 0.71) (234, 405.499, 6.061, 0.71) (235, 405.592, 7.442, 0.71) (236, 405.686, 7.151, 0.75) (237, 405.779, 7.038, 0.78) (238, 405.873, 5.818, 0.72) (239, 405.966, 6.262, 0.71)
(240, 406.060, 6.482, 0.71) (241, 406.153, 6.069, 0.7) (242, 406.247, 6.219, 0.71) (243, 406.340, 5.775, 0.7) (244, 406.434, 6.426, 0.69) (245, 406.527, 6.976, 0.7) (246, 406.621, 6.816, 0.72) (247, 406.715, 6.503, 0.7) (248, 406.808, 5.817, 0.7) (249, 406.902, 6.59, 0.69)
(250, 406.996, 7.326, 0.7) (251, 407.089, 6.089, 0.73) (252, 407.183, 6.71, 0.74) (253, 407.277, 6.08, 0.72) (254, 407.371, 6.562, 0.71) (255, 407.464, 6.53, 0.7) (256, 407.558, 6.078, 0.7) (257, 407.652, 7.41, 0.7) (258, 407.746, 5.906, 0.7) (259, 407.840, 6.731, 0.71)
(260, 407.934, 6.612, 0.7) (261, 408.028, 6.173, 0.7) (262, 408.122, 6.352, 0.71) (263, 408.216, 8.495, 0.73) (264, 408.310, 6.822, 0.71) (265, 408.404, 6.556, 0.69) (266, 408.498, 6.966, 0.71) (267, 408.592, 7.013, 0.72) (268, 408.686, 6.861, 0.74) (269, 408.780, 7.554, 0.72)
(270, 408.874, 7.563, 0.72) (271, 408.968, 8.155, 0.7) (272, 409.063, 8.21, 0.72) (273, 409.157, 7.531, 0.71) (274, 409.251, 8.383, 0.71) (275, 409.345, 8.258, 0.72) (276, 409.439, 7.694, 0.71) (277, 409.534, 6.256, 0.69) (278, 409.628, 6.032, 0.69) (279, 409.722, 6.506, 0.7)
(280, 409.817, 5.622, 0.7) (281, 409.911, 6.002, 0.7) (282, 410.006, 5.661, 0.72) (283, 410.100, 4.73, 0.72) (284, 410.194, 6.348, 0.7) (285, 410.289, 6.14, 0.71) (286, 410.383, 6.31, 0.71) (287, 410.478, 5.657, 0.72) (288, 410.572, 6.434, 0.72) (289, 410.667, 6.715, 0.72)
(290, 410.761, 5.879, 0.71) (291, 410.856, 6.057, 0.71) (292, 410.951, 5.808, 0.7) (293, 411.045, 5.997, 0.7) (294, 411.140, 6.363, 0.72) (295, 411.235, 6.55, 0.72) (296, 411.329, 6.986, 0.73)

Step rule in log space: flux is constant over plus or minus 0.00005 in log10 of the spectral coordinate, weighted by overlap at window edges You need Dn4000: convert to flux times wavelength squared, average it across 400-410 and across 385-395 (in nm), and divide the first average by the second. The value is 1.76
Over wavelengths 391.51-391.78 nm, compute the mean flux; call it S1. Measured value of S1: 5.34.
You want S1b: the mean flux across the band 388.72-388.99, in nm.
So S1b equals 4.22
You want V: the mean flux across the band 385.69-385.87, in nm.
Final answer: 3.71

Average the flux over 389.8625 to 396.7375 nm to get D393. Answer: 4.35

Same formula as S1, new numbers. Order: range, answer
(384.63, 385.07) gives 4.02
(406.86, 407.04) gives 6.95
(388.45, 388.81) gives 3.73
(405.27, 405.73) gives 6.56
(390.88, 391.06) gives 5.38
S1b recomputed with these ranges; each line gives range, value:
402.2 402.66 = 7.36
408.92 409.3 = 8.07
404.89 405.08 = 6.48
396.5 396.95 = 2.55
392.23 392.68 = 4.2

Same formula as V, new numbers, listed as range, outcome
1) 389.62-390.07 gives 4.63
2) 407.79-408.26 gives 6.85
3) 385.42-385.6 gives 3.56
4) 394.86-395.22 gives 6.02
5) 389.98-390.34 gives 4.95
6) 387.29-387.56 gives 3.94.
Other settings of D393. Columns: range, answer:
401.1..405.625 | 6.71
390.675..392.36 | 5.28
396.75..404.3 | 6.16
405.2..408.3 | 6.54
